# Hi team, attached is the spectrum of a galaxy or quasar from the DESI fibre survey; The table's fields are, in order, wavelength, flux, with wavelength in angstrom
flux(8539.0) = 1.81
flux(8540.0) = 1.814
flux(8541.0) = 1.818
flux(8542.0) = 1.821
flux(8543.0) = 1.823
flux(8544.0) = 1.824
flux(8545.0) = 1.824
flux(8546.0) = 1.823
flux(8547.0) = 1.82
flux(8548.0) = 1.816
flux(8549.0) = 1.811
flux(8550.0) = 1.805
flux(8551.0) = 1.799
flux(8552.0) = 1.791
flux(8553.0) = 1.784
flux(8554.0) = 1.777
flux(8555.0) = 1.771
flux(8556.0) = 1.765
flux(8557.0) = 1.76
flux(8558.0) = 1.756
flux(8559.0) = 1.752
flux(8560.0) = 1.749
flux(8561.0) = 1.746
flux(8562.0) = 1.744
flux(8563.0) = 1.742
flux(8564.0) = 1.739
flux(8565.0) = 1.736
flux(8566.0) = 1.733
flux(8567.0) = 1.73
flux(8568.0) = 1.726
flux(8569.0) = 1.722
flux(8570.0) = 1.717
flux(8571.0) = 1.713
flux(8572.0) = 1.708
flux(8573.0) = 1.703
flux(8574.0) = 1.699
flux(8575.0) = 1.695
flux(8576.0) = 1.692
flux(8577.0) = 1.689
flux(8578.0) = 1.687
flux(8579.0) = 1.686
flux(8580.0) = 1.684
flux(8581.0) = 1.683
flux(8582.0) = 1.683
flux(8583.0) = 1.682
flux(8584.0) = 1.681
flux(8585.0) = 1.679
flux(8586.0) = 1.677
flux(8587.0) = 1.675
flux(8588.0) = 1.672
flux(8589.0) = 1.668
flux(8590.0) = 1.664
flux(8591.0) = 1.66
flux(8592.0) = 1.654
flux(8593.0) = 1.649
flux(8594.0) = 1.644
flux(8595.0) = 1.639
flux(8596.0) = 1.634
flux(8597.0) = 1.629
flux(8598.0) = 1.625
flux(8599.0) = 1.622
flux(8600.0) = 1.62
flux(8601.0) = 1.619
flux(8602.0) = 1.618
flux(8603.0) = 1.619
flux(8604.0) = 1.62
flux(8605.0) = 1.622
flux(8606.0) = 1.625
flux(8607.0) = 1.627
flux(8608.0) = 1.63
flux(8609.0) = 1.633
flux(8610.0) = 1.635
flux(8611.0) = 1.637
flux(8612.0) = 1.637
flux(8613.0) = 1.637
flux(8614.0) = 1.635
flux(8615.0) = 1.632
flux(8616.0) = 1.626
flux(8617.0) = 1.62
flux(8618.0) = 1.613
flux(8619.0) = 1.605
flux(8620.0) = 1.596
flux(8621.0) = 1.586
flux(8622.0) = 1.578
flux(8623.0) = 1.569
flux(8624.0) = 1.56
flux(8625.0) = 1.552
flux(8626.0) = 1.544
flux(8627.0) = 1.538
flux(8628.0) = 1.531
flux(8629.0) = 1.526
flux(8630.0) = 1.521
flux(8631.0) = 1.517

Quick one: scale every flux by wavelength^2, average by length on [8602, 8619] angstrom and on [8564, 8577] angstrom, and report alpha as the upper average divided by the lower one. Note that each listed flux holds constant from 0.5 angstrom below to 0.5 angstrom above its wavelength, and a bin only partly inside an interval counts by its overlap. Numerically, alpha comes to 0.96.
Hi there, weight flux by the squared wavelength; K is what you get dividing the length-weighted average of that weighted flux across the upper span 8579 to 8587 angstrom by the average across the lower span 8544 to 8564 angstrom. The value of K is 1.0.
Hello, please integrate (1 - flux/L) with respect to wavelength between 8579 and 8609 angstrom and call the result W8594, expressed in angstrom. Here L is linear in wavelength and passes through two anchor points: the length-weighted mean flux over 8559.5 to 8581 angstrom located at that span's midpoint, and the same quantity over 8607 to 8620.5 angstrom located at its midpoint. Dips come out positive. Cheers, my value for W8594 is 0.32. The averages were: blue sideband 1.72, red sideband 1.63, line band 1.65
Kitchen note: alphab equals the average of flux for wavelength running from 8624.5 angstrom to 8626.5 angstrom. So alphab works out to 1.55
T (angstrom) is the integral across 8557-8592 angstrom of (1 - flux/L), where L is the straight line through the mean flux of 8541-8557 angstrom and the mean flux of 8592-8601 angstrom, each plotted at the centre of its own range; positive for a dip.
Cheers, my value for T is 0.13 angstrom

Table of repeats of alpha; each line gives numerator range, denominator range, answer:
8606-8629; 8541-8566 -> 0.91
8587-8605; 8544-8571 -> 0.94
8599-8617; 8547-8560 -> 0.92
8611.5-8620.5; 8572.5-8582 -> 0.97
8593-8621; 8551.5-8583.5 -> 0.95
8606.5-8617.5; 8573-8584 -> 0.97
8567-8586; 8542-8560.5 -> 0.95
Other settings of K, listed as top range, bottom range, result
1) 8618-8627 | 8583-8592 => 0.95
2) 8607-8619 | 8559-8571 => 0.95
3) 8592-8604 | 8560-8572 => 0.95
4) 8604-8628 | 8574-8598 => 0.97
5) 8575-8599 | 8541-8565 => 0.94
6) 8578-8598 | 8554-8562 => 0.95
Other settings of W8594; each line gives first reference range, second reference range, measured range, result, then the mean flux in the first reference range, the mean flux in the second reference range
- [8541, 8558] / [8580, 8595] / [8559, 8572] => 0.1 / 1.8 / 1.67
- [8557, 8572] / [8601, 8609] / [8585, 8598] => 0.0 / 1.74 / 1.62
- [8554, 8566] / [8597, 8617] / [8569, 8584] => 0.1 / 1.75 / 1.63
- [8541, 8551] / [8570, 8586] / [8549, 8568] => 0.1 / 1.82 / 1.69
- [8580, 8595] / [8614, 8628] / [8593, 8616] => 0.0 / 1.67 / 1.59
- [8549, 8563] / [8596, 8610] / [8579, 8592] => 0.0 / 1.77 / 1.62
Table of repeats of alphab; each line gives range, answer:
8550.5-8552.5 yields 1.79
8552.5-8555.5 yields 1.78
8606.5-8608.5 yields 1.63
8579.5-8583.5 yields 1.68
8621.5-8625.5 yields 1.56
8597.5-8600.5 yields 1.62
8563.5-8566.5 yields 1.74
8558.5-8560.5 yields 1.75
